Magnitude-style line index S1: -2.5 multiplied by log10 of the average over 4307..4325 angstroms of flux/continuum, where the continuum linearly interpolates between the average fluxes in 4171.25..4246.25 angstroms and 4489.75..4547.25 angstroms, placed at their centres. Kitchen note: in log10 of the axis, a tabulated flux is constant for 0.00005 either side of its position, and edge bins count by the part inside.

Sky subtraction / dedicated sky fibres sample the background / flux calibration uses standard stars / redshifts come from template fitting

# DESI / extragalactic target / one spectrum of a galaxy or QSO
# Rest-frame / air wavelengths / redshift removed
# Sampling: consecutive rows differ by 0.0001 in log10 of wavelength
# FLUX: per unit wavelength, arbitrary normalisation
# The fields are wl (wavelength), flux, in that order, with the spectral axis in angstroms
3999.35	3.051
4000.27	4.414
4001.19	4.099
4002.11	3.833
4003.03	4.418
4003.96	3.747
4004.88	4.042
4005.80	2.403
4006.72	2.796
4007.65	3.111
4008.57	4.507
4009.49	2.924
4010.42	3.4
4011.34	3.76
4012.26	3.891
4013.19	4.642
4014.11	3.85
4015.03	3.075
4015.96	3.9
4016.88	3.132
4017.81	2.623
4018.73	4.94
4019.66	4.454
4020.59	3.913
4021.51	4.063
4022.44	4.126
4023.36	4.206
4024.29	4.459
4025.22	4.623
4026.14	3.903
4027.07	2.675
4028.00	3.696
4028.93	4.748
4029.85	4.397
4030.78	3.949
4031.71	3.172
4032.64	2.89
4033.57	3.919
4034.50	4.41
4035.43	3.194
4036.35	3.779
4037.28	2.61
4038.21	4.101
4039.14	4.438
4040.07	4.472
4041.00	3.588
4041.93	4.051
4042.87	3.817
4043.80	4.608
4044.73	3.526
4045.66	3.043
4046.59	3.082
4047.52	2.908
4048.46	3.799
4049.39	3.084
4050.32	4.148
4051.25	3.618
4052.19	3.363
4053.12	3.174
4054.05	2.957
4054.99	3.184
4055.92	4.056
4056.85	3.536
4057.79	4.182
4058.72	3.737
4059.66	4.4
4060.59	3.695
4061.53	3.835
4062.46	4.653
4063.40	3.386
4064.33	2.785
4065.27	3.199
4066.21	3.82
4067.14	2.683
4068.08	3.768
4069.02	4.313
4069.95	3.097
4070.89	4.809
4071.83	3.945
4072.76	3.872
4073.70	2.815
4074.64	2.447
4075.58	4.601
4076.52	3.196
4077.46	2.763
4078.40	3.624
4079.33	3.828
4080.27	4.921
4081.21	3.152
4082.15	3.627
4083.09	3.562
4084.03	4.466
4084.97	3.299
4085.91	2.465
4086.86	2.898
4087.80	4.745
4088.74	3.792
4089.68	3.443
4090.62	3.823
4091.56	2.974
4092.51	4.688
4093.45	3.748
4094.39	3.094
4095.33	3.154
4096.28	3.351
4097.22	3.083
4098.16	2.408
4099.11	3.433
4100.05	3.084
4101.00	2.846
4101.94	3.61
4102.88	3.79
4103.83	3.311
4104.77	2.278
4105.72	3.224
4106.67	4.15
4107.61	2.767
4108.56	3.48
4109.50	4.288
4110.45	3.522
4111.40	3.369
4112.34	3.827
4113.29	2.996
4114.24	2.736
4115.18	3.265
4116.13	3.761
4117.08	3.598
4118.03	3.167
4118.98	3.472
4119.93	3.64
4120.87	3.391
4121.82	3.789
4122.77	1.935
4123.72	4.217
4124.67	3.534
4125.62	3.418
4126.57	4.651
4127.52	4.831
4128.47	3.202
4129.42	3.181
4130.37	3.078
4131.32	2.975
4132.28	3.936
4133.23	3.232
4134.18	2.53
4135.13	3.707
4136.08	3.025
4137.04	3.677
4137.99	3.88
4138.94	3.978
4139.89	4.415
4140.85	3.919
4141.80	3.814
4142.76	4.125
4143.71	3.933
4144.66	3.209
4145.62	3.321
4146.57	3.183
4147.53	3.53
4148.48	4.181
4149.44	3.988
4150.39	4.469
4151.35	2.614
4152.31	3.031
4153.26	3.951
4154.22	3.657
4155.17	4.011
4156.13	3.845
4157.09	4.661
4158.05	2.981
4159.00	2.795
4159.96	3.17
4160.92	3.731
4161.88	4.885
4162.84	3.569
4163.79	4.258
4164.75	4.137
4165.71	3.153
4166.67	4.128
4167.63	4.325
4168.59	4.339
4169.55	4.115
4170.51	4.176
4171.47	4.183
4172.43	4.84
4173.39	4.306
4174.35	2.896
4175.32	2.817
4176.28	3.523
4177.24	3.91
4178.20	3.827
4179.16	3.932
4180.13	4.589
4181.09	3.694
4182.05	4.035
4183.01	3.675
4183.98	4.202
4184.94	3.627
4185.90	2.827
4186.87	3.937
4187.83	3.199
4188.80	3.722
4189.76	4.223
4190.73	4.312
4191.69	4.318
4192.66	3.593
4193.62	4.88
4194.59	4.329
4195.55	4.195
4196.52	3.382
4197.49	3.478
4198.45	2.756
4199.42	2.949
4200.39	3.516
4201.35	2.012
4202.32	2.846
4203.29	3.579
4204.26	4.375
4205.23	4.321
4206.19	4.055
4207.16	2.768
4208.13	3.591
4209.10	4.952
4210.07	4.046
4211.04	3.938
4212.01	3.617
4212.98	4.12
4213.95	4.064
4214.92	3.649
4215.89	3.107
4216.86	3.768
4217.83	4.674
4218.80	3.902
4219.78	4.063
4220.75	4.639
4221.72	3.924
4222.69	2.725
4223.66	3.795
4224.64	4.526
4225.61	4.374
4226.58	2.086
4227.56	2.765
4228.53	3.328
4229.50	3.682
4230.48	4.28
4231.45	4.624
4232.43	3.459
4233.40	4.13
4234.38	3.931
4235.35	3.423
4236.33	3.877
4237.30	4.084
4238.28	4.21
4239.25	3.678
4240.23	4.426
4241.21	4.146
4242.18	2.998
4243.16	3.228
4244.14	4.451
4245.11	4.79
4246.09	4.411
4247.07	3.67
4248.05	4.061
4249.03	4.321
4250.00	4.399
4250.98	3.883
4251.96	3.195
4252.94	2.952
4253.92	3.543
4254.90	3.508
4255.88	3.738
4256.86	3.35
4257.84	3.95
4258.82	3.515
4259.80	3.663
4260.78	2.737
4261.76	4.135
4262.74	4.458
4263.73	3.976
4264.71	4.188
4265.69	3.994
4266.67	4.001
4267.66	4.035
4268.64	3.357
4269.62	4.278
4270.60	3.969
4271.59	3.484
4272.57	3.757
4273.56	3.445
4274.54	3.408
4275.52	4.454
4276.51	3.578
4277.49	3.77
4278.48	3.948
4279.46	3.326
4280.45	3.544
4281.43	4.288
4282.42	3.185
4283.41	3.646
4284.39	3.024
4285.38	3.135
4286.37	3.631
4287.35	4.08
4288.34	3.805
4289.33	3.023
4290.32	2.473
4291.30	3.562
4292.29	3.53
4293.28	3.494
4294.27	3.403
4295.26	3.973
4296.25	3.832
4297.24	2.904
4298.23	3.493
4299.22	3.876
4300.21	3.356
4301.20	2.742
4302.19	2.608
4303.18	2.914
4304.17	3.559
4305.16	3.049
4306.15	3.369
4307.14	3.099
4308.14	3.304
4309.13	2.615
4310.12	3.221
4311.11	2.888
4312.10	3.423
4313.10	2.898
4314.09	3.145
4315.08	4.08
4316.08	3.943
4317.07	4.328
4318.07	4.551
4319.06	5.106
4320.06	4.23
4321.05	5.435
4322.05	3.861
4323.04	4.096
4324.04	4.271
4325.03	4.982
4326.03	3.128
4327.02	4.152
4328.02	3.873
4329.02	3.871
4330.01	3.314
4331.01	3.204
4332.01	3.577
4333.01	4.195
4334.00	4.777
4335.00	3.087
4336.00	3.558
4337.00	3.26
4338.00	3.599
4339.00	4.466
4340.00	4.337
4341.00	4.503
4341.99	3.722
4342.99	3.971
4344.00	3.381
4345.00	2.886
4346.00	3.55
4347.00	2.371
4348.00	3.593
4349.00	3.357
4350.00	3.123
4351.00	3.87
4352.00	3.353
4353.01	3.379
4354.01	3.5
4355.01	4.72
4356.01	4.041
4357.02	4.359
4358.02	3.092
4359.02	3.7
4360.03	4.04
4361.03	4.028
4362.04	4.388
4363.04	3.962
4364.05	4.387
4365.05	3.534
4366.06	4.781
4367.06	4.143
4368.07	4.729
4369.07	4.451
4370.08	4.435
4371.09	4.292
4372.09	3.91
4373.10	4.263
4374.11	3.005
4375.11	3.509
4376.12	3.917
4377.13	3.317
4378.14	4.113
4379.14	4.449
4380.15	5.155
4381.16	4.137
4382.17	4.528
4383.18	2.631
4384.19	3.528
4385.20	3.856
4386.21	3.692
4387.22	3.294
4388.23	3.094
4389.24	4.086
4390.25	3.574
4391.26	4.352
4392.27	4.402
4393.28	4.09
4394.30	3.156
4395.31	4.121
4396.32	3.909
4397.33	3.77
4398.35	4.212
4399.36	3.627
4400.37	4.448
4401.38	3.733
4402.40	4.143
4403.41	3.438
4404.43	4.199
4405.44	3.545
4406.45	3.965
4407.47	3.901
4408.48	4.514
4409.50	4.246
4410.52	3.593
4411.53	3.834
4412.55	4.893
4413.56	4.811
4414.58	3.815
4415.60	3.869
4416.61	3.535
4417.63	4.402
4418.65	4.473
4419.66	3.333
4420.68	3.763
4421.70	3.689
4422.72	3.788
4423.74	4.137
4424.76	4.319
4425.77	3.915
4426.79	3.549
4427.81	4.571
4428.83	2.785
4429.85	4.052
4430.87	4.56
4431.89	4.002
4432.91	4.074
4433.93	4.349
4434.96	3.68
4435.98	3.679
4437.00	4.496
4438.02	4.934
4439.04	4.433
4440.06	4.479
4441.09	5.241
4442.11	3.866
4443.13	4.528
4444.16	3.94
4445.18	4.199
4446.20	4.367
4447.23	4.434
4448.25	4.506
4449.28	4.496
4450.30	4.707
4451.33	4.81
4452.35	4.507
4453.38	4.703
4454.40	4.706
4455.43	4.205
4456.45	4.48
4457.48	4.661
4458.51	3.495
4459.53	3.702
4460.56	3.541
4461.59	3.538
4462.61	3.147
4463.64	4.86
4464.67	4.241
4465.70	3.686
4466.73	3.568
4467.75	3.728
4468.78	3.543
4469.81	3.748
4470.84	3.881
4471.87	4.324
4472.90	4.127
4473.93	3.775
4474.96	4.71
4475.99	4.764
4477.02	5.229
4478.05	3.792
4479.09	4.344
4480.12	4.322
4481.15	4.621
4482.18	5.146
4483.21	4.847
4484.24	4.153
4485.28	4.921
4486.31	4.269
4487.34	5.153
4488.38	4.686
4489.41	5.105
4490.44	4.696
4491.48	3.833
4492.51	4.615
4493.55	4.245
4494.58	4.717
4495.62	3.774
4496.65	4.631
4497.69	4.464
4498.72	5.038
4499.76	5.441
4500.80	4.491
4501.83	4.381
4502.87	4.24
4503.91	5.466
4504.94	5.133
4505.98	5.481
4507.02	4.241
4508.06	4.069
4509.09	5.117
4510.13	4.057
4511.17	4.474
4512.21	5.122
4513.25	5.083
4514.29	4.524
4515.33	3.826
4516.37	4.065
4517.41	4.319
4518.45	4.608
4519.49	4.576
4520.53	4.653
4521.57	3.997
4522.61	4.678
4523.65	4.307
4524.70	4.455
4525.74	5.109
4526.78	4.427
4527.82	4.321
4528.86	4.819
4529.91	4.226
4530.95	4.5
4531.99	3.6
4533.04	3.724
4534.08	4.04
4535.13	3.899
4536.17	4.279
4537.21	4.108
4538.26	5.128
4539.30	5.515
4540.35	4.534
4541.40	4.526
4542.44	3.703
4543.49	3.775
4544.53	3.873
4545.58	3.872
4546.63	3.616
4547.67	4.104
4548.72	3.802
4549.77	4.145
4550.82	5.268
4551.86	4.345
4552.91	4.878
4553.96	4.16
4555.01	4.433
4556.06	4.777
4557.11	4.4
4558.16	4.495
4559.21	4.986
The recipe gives 0.05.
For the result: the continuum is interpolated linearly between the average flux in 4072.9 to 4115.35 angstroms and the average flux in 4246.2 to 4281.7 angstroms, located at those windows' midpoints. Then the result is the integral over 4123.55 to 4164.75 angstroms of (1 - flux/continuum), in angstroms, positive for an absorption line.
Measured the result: -1.79 angstroms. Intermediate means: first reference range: 3.43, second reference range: 3.78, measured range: 3.68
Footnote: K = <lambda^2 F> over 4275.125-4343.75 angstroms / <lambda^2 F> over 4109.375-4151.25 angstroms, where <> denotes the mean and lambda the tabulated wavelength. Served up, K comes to 1.1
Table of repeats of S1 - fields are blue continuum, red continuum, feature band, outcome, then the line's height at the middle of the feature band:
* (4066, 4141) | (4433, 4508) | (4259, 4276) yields 0.017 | 3.9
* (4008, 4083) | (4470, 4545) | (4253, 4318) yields 0.163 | 4.12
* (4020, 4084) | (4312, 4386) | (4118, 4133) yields 0.068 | 3.76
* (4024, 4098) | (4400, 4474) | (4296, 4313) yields 0.234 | 3.94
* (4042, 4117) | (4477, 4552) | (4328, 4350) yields 0.125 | 4.09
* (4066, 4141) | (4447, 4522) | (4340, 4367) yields 0.092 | 4.1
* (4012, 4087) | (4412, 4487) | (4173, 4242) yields 0.036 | 3.9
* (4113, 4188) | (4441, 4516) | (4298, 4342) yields 0.097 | 4.06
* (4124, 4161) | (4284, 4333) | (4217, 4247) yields -0.080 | 3.61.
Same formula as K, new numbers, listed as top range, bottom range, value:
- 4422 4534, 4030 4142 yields 1.47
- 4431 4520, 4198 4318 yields 1.33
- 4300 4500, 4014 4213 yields 1.26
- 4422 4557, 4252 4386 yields 1.26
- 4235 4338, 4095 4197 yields 1.08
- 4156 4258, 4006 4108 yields 1.13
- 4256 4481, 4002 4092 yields 1.23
